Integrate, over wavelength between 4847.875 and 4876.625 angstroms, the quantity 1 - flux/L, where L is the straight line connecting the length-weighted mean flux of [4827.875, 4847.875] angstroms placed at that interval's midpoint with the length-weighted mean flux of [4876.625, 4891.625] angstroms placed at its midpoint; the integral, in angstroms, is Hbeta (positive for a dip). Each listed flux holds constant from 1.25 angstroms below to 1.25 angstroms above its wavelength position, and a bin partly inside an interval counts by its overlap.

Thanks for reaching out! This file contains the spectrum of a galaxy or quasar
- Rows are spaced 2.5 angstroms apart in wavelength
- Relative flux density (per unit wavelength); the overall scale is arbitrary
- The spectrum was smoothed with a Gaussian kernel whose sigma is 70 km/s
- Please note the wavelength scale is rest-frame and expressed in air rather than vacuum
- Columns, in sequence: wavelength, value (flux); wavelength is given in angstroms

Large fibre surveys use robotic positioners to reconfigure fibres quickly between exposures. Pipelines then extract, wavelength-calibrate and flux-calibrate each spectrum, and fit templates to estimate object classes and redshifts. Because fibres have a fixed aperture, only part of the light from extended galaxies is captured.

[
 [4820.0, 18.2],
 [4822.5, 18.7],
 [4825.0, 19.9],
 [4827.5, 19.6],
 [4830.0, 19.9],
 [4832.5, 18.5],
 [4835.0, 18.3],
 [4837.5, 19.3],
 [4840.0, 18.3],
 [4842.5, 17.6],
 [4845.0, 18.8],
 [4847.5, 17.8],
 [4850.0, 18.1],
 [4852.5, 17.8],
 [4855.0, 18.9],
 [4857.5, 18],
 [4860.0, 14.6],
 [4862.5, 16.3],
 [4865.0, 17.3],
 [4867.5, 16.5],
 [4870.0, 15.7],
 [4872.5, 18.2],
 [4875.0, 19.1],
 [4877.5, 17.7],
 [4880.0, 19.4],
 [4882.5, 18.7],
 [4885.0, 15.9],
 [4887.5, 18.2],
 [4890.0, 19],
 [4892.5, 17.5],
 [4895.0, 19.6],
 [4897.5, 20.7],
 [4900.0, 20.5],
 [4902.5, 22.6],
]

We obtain 1.6 angstroms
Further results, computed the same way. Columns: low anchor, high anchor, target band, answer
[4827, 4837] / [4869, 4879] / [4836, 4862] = 0.93 angstroms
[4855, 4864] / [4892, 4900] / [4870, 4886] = 0.14 angstroms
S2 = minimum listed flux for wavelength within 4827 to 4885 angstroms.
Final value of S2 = 14.6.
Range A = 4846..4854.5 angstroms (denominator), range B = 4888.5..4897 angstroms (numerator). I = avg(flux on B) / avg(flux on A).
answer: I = 1.05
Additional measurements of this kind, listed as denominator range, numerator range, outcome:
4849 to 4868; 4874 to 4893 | 1.06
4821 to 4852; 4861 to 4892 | 0.94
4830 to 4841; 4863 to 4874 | 0.90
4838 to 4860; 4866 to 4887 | 0.98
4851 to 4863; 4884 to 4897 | 1.06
